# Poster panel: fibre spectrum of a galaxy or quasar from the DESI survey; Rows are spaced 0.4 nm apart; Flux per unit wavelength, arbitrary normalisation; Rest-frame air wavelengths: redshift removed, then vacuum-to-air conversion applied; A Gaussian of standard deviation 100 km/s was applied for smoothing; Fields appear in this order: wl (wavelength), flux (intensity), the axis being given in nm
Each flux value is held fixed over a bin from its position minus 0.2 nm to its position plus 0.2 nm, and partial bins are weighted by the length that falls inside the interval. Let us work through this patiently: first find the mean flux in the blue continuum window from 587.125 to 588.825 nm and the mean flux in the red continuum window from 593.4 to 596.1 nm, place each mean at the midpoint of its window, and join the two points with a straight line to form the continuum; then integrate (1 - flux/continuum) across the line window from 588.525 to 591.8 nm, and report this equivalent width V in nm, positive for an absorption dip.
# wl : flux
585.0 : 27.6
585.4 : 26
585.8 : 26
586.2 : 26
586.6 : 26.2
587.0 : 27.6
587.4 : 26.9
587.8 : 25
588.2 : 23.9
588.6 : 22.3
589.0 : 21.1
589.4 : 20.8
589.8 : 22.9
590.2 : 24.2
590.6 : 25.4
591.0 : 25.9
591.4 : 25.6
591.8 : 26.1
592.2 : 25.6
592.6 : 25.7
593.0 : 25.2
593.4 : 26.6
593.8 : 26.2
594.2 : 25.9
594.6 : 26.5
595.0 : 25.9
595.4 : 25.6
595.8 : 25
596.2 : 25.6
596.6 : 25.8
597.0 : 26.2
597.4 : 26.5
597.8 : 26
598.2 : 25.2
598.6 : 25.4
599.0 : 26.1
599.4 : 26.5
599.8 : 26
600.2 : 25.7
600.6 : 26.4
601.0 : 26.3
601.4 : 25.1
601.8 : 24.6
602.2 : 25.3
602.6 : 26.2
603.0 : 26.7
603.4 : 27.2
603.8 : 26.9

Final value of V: 0.17 nm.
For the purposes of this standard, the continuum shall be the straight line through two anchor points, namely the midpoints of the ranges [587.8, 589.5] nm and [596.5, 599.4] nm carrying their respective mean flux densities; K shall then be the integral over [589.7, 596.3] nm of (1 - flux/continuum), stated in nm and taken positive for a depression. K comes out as -0.410 nm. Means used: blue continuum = 22.4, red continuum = 25.9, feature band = 25.6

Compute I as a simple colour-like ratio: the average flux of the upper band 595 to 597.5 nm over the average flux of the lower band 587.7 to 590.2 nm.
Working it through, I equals 1.14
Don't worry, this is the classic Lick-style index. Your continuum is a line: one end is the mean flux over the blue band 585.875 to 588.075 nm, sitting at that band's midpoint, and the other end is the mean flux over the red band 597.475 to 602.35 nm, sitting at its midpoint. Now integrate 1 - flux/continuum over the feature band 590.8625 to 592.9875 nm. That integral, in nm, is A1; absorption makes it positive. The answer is 0.026 nm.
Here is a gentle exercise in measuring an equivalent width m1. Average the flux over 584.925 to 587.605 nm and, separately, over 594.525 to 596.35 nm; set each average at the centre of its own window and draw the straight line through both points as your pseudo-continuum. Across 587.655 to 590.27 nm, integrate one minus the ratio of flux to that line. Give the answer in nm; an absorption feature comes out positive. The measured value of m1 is 0.35 nm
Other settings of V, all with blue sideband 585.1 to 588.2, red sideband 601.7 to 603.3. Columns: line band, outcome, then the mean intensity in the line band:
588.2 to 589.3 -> 0.172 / 22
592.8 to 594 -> 0.001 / 26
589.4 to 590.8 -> 0.128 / 23.7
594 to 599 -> 0.030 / 25.8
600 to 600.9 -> -0.006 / 26.1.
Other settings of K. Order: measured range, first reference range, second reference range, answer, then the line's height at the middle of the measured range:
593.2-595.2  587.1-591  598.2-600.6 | -0.11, 24.9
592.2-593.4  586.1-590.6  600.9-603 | -0.05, 24.7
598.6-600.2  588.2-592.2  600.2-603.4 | -0.04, 25.5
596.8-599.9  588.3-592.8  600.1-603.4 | -0.08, 25.3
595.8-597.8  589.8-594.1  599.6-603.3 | -0.02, 25.7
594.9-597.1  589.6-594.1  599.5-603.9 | 0.00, 25.7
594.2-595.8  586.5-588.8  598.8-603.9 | -0.01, 25.7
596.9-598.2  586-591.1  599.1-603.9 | -0.03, 25.6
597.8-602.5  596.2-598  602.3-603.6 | 0.11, 26.3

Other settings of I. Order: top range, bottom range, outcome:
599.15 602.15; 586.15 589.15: 1.04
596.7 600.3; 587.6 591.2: 1.10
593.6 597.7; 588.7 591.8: 1.09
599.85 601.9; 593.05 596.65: 0.99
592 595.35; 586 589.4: 1.05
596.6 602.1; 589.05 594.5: 1.03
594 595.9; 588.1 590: 1.17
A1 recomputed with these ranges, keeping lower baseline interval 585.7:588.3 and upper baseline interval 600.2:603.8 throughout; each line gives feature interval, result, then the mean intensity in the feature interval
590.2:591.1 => 0.02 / 25.3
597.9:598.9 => 0.02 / 25.4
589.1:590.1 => 0.15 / 22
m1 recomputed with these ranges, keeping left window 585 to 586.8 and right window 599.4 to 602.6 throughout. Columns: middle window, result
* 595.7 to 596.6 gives 0.015 nm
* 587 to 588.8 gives 0.089 nm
